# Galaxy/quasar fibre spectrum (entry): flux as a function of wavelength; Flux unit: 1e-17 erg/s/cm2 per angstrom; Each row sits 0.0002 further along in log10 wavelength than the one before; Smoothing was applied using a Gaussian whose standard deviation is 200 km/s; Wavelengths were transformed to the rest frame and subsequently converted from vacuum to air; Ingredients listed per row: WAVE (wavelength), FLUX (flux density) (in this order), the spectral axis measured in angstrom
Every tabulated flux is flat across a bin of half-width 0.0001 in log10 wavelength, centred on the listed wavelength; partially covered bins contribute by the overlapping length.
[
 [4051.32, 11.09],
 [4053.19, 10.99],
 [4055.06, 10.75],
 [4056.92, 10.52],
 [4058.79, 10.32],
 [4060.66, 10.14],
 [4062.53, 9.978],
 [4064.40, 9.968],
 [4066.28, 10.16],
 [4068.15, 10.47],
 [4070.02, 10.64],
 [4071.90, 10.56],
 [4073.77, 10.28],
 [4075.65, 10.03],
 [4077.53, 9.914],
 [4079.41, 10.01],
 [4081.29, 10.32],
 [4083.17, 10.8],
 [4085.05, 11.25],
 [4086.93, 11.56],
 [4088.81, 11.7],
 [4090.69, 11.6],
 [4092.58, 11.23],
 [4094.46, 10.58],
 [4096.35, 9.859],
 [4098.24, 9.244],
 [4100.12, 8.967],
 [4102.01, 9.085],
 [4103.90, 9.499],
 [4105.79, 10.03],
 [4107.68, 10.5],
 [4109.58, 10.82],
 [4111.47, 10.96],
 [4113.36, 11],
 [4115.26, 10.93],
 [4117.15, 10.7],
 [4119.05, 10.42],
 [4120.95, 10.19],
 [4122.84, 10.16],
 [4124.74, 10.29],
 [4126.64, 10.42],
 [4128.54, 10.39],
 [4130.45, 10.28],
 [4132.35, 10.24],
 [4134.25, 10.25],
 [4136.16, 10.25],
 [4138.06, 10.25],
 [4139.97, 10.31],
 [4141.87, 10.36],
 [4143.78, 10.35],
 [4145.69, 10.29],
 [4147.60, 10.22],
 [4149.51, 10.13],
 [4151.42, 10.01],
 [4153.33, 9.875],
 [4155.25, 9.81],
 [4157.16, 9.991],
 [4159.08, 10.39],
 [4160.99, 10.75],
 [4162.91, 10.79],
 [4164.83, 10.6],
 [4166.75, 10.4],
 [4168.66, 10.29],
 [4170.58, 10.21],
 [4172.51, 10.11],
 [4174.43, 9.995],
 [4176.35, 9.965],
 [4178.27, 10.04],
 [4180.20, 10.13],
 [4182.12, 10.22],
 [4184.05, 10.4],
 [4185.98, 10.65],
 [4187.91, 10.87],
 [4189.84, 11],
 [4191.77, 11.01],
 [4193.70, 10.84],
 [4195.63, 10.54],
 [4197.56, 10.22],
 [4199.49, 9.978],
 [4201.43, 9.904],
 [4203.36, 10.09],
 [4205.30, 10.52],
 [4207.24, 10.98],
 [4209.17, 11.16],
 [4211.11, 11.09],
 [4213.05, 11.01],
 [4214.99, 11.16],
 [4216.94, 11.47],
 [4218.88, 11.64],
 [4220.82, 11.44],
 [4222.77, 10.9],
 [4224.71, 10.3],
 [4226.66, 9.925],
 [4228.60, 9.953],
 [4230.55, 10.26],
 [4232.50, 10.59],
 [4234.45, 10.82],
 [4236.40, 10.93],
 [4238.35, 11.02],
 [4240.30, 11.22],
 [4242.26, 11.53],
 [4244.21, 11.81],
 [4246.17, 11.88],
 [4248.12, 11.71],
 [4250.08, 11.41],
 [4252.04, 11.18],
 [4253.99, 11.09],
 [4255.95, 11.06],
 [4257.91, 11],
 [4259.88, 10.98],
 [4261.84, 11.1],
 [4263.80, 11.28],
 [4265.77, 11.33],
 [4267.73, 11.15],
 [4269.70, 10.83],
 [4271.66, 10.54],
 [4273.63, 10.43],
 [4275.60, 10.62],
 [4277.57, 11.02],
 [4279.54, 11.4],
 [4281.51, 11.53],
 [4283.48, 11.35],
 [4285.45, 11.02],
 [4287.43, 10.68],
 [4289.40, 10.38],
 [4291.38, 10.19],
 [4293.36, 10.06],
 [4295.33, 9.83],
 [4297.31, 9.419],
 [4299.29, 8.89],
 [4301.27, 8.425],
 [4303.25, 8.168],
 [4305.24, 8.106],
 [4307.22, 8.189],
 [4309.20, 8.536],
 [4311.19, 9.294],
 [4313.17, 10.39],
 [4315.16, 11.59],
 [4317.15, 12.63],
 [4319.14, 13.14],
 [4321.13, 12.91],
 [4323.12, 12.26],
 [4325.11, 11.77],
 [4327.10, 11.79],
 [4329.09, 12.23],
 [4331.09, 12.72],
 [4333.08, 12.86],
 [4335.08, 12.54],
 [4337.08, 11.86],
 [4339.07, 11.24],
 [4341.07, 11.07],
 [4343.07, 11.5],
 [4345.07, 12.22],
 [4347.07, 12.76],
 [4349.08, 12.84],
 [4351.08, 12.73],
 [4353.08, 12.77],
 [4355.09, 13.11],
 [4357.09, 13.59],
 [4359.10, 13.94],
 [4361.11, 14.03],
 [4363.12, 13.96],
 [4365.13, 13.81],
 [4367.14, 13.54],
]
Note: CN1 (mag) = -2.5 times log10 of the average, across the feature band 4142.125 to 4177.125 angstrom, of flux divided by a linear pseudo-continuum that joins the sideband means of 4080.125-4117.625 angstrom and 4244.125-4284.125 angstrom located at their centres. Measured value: 0.054 mag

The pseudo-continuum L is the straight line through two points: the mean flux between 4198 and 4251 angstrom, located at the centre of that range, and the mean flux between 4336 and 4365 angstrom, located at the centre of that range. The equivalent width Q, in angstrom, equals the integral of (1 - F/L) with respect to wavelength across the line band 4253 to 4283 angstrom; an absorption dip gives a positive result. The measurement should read 1.3 angstrom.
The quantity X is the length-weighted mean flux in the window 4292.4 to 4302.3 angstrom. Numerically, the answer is 9.32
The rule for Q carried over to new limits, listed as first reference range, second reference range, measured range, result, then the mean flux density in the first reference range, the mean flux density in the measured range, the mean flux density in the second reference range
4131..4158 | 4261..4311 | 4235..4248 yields -1.6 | 10.2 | 11.4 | 10.2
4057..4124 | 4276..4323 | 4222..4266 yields -2.7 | 10.4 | 11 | 10.4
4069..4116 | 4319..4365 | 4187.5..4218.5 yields 1.8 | 10.5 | 10.8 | 12.6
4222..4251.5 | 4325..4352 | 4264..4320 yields 6.1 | 11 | 10.3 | 12.2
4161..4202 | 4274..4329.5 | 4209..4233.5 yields -0.9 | 10.4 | 10.8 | 10.5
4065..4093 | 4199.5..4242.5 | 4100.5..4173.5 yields 2.9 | 10.7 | 10.3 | 10.8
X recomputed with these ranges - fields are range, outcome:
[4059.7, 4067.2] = 10.1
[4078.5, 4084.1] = 10.4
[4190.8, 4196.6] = 10.8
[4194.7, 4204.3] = 10.2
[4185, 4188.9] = 10.7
